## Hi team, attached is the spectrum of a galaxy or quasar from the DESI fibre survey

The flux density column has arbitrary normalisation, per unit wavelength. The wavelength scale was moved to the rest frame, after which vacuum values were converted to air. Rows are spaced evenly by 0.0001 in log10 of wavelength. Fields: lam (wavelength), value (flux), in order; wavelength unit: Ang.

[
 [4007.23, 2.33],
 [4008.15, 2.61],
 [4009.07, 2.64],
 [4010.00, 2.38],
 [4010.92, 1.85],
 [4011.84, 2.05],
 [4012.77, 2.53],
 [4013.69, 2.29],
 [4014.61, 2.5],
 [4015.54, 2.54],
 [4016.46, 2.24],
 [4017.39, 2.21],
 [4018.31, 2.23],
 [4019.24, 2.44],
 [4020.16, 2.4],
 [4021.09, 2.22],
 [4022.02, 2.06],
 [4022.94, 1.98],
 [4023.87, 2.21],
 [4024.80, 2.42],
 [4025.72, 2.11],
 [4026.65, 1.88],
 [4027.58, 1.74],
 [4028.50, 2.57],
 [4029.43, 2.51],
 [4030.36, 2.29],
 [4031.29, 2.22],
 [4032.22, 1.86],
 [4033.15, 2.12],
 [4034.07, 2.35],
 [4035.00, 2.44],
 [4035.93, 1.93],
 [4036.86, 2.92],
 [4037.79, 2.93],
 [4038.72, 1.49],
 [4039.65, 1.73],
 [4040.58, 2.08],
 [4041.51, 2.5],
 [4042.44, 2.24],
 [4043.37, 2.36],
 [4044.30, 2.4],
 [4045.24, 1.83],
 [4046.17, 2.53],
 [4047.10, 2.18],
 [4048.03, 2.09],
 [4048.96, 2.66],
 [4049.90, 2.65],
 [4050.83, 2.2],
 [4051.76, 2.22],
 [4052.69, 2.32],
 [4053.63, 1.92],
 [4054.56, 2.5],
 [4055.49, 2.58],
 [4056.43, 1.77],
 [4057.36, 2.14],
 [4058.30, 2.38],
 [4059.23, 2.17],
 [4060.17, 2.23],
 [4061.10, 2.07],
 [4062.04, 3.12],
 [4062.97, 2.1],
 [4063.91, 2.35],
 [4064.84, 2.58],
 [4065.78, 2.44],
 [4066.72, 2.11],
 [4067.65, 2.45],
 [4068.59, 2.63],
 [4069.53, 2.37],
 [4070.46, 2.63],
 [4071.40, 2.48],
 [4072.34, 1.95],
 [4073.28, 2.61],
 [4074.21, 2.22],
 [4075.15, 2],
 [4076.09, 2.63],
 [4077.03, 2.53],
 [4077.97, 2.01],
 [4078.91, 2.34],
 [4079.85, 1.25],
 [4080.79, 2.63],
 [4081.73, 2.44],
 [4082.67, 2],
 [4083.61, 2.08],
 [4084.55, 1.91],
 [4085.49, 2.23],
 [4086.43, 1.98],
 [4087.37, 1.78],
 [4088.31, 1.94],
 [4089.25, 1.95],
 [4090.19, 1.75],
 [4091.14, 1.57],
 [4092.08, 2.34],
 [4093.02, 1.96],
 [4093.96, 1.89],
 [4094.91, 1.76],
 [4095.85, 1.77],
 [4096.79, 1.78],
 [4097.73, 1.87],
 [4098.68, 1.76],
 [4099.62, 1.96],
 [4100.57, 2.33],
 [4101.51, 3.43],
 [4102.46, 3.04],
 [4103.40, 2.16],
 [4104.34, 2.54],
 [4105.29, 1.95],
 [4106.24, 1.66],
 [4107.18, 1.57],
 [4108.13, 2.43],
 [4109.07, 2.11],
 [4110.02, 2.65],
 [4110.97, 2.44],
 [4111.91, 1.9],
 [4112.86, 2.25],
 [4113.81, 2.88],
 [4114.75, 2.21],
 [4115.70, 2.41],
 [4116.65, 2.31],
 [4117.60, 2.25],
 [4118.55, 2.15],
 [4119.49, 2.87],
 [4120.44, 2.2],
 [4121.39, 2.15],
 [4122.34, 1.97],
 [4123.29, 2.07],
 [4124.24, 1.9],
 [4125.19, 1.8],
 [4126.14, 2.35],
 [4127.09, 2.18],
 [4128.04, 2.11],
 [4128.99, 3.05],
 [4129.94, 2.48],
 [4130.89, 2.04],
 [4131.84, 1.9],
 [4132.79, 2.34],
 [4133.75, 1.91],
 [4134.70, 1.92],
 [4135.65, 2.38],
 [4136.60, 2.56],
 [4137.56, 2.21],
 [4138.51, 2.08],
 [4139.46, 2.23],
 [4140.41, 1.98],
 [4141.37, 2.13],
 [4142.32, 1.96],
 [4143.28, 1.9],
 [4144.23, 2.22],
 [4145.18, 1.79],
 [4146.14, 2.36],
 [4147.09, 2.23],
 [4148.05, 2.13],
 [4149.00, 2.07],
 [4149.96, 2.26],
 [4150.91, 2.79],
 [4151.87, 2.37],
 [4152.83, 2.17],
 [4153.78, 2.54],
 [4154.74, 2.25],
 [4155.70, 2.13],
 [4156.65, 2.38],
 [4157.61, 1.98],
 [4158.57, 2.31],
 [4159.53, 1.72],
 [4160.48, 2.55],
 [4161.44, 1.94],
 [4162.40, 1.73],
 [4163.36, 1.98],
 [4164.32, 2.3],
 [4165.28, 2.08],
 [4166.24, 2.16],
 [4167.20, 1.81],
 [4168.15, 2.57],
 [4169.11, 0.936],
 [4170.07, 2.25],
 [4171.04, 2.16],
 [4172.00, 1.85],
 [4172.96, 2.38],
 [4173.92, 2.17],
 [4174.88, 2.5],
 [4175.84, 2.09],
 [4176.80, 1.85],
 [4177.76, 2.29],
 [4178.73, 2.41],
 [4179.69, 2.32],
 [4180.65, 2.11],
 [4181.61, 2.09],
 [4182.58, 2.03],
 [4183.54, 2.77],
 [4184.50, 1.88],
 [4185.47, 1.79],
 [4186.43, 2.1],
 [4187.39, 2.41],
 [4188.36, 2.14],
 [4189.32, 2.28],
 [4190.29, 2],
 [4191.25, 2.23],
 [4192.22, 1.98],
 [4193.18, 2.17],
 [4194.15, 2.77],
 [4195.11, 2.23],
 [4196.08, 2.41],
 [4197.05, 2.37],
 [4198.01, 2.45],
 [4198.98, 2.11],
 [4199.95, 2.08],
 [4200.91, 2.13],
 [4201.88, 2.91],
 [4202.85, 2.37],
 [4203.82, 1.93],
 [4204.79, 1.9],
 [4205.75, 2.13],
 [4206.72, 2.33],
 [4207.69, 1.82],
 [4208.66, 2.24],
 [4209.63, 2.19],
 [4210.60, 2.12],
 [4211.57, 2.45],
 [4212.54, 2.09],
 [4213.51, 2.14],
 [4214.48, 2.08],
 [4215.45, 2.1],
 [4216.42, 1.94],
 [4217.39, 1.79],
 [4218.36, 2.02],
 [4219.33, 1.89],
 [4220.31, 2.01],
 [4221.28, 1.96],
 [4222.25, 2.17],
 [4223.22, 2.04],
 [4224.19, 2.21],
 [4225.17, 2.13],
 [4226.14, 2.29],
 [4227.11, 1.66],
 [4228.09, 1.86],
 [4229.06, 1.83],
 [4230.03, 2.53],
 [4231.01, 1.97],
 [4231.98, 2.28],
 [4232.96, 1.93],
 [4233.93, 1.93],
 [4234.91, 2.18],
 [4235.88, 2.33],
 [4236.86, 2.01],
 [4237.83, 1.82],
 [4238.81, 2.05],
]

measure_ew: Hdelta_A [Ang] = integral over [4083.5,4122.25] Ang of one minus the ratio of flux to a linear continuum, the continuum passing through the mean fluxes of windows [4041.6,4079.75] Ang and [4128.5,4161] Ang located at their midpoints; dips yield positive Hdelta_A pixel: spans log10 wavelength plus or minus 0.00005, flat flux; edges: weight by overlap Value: 2.0 Ang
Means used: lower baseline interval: 2.32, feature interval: 2.15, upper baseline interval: 2.22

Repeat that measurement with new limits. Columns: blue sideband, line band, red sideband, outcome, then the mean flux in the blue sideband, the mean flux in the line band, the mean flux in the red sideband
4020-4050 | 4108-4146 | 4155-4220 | -0.61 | 2.23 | 2.22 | 2.15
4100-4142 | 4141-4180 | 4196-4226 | 1.10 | 2.26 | 2.15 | 2.14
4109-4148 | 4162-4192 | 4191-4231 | 0.76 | 2.22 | 2.12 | 2.14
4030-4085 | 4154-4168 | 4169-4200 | 0.56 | 2.27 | 2.11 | 2.19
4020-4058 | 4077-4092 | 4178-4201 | 1.42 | 2.23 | 2.02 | 2.22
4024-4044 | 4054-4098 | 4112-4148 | 0.80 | 2.23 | 2.18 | 2.2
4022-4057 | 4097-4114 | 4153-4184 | -0.53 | 2.23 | 2.26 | 2.14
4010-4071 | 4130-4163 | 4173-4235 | 0.48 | 2.28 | 2.16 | 2.15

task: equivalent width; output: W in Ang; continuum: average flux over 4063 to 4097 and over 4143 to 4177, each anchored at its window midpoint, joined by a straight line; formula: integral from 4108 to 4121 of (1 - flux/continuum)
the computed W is -1.29 Ang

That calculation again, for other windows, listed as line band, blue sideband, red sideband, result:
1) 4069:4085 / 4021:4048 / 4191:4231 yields -0.35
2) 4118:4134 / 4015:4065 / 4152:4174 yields -0.42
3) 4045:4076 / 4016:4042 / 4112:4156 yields -1.48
